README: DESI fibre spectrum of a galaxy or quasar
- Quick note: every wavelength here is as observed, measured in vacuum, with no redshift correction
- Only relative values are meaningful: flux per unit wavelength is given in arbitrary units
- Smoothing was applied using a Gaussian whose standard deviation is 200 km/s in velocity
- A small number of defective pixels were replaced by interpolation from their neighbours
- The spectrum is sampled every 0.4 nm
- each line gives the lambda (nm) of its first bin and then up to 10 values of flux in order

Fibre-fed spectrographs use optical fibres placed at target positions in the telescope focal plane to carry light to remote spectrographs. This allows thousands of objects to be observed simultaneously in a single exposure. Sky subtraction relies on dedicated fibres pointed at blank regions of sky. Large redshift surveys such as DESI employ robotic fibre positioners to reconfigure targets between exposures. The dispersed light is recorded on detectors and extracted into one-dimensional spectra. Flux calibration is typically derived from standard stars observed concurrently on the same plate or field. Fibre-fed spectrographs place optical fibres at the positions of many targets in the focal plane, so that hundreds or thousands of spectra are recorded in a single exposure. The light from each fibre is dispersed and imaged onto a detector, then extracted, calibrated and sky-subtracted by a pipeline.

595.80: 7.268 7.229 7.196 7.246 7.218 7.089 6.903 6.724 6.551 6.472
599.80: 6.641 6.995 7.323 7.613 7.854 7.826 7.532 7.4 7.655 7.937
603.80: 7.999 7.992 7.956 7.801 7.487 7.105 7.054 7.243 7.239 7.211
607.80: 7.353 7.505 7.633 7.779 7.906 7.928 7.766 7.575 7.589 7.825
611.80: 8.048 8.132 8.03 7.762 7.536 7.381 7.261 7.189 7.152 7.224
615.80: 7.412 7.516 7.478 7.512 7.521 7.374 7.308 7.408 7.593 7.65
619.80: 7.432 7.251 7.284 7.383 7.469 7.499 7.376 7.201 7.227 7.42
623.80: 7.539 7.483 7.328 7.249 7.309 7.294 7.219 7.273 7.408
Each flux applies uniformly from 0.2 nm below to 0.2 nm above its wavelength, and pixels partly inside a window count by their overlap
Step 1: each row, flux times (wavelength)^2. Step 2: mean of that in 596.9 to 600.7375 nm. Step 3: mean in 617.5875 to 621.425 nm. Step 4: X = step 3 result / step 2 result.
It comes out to 1.15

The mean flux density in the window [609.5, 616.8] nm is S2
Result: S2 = 7.6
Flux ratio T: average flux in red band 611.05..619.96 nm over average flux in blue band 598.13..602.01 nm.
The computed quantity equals 1.06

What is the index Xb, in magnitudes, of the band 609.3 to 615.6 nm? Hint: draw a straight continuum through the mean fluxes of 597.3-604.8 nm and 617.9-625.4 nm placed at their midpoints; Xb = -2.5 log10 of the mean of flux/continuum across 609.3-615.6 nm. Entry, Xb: -0.04 mag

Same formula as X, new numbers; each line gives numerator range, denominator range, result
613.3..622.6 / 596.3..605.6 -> 1.06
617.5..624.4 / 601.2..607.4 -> 1.03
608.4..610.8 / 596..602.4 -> 1.12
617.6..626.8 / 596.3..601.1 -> 1.14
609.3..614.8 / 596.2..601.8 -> 1.13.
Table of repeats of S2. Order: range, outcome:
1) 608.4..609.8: 7.79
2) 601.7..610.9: 7.6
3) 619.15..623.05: 7.39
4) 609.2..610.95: 7.78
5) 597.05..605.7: 7.37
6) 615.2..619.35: 7.44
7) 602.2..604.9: 7.8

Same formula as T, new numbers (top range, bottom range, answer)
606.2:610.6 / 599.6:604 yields 1.00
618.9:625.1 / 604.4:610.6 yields 0.98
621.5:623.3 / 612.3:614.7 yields 0.97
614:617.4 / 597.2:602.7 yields 1.03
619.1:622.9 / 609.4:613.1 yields 0.94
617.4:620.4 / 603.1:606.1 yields 0.96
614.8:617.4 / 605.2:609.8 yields 0.99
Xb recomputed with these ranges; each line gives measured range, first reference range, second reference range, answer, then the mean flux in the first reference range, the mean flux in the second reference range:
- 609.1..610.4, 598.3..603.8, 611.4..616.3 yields -0.054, 7.29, 7.57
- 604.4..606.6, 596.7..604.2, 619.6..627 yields -0.022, 7.29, 7.35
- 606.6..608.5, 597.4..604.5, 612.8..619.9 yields 0.006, 7.33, 7.43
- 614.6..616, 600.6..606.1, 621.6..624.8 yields 0.037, 7.68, 7.38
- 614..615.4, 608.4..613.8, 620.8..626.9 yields 0.068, 7.79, 7.35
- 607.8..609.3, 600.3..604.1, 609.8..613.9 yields 0.018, 7.67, 7.78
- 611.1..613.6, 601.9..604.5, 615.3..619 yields -0.047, 7.76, 7.43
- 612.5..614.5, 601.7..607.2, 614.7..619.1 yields -0.015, 7.58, 7.4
